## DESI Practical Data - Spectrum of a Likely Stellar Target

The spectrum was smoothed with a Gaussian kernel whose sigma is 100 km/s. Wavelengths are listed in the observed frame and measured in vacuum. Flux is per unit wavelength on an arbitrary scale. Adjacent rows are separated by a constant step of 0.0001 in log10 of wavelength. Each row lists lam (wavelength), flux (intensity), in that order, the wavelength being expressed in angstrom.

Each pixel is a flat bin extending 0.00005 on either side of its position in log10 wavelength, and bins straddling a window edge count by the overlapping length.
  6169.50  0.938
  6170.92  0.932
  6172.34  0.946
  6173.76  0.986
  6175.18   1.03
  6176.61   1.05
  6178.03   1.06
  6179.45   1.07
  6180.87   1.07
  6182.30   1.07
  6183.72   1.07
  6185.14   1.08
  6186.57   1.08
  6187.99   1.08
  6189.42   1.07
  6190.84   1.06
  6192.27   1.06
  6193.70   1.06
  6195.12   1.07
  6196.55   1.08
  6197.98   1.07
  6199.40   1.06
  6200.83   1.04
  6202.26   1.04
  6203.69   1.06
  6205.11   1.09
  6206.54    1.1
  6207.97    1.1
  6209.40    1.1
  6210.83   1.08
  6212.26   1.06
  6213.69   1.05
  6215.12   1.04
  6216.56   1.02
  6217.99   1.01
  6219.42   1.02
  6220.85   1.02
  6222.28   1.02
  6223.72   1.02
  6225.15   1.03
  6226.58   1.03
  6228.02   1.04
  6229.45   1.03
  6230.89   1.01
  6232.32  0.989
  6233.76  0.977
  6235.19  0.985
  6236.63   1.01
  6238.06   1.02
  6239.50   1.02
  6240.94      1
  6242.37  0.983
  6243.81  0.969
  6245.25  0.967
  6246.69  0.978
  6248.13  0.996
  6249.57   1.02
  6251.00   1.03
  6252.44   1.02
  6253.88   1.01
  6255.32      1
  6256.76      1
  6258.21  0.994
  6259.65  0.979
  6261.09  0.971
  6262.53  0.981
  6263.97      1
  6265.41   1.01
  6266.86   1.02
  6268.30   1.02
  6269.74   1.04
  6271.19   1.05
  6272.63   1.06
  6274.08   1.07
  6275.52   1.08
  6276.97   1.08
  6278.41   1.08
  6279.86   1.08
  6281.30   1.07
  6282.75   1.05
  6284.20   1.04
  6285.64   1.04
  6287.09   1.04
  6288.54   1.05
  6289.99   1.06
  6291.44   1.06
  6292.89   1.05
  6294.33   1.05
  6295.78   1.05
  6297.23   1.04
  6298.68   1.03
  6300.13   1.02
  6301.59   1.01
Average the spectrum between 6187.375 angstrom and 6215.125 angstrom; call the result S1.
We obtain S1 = 1.07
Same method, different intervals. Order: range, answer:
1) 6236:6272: 1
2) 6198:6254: 1.03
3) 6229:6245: 0.998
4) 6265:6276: 1.04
